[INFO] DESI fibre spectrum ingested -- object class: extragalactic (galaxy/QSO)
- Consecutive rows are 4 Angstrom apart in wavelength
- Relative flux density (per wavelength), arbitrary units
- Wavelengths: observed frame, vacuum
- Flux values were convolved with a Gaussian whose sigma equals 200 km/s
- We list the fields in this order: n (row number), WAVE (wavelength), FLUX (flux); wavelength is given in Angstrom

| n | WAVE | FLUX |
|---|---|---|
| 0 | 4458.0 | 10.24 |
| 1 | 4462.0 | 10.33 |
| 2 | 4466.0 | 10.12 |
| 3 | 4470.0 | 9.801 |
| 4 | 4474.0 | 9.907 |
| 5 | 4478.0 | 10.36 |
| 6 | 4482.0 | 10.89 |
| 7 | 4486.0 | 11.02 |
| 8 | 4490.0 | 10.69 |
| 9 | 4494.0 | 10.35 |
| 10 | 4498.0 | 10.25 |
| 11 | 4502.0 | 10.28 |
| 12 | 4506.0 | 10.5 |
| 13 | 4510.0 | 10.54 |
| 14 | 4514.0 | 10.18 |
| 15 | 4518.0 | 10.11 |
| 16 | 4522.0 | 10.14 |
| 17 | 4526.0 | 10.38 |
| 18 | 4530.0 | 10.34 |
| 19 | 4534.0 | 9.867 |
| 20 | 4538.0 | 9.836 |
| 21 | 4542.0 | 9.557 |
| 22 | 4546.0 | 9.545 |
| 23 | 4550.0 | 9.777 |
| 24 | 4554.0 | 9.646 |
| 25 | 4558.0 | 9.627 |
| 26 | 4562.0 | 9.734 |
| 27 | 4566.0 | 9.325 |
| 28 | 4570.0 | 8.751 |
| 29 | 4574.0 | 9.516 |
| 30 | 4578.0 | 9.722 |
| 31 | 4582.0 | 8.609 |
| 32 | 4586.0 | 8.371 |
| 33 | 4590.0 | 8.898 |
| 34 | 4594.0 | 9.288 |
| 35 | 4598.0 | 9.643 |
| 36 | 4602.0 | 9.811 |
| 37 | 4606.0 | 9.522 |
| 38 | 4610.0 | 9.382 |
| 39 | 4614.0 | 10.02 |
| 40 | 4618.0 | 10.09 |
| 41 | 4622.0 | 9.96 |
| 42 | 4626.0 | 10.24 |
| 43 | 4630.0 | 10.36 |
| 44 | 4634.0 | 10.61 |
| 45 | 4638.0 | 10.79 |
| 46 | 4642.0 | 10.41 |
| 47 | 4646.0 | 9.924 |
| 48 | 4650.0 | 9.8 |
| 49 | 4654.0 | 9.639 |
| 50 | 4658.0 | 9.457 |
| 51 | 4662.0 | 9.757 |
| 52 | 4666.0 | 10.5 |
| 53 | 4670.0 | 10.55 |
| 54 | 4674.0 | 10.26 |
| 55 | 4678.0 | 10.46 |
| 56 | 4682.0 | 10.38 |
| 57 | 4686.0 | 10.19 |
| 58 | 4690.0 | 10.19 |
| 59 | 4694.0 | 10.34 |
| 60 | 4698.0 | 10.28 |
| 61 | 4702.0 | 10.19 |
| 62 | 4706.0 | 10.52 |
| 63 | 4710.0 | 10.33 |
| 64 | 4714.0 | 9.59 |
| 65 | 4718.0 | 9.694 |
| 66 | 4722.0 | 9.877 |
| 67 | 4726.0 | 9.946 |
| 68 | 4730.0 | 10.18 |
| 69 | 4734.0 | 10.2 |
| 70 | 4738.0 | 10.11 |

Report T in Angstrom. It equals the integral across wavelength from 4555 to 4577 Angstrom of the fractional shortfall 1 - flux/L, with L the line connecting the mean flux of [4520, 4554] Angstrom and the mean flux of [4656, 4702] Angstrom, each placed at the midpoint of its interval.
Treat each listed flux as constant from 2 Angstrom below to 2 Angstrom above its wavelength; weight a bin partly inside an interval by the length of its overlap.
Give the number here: 1.2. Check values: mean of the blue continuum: 9.91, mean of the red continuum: 10.2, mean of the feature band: 9.42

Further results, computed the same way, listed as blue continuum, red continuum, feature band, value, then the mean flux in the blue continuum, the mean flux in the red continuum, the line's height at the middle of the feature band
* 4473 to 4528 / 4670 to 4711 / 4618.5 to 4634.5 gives 0.17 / 10.4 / 10.3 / 10.4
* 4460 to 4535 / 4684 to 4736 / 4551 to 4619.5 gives 5.55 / 10.3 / 10.1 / 10.2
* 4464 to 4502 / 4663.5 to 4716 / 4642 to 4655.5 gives 0.55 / 10.4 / 10.3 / 10.3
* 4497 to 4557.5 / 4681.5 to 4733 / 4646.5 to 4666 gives 0.65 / 10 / 10.1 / 10.1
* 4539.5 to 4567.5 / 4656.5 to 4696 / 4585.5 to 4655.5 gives 0.65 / 9.61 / 10.2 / 9.94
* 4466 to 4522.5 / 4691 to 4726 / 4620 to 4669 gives 0.21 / 10.4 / 10.1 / 10.2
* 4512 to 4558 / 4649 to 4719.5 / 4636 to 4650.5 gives -0.29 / 9.93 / 10.1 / 10.1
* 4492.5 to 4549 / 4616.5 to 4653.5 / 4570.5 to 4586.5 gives 1.70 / 10.1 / 10.2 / 10.2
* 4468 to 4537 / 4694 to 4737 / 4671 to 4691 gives -0.36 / 10.3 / 10.1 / 10.1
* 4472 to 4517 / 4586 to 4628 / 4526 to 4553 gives 0.70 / 10.4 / 9.62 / 10.1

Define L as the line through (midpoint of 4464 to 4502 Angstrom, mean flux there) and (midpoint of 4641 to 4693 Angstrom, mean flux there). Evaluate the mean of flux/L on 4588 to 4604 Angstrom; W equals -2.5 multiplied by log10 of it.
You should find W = 0.09 mag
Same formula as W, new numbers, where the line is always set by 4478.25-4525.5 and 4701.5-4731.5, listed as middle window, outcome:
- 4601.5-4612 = 0.08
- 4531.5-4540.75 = 0.06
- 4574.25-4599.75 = 0.13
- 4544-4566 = 0.08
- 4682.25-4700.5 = -0.02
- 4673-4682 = -0.03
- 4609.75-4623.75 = 0.03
